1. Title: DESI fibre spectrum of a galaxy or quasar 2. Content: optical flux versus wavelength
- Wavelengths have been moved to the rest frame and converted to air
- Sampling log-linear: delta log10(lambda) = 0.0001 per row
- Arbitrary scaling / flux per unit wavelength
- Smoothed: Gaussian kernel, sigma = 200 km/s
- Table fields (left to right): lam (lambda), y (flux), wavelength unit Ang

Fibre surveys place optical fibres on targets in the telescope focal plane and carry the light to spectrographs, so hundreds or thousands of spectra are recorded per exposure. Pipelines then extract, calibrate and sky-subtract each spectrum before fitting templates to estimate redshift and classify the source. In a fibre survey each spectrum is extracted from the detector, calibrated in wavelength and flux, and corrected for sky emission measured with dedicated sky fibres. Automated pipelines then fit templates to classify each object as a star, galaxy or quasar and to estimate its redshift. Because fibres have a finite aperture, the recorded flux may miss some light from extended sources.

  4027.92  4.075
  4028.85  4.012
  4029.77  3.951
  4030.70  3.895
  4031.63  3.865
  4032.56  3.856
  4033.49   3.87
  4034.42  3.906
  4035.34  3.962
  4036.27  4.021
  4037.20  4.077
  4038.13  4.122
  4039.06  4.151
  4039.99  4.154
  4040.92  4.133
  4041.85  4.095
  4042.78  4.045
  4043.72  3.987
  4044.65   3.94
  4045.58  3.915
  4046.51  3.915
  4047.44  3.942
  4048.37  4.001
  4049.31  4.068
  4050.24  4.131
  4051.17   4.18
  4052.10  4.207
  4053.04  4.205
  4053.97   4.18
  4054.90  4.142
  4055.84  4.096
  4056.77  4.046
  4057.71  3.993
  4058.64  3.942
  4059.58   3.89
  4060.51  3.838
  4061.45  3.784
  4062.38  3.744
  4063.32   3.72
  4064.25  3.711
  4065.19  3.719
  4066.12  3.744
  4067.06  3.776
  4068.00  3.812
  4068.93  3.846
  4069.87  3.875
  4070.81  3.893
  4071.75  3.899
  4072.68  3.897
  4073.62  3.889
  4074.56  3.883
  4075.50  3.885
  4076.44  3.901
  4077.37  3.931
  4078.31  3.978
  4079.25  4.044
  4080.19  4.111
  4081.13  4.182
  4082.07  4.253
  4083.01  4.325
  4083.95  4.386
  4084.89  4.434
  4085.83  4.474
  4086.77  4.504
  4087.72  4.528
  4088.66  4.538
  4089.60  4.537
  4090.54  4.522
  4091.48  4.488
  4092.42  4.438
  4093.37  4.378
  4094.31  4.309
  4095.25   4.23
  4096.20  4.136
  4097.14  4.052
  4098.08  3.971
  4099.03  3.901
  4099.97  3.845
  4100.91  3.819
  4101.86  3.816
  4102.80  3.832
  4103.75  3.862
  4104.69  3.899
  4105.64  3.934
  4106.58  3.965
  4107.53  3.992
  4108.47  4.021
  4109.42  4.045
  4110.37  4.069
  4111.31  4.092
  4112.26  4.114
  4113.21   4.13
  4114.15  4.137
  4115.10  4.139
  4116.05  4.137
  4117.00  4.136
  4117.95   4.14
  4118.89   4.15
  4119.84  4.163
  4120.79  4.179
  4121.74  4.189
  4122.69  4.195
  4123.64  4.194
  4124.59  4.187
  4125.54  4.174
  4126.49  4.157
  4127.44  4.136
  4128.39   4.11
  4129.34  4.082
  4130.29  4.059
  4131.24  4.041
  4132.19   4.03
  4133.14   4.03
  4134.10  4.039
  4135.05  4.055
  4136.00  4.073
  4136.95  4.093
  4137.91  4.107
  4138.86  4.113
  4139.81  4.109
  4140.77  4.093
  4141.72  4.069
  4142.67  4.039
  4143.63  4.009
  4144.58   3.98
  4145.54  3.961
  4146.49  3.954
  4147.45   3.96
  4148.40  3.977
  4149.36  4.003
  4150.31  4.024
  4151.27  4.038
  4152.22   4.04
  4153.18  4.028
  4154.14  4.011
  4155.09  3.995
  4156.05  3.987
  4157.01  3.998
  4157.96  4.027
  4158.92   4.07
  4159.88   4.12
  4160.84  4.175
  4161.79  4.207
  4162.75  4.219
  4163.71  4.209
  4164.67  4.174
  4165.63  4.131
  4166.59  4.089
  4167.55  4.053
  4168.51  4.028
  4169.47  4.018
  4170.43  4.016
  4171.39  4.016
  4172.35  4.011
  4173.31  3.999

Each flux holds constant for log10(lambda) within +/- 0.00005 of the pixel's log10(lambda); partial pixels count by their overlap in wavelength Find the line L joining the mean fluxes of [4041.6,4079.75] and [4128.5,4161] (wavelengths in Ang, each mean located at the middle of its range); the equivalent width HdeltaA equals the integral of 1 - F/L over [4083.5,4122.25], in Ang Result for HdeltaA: -1.7 Ang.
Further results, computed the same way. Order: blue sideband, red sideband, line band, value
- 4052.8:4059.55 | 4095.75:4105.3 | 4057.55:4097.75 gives -0.90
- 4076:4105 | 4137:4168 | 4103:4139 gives 0.32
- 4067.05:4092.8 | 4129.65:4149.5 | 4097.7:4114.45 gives 0.56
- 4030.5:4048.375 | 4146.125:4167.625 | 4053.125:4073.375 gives 0.60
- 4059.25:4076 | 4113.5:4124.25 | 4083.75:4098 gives -1.47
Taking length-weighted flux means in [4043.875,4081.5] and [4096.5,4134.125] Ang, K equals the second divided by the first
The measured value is 1.03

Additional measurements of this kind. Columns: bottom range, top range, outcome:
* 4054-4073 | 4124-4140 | 1.06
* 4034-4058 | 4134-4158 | 0.99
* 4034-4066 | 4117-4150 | 1.02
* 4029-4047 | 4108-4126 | 1.04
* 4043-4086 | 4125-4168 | 1.02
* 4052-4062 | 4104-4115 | 1.00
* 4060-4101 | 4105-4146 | 1.00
